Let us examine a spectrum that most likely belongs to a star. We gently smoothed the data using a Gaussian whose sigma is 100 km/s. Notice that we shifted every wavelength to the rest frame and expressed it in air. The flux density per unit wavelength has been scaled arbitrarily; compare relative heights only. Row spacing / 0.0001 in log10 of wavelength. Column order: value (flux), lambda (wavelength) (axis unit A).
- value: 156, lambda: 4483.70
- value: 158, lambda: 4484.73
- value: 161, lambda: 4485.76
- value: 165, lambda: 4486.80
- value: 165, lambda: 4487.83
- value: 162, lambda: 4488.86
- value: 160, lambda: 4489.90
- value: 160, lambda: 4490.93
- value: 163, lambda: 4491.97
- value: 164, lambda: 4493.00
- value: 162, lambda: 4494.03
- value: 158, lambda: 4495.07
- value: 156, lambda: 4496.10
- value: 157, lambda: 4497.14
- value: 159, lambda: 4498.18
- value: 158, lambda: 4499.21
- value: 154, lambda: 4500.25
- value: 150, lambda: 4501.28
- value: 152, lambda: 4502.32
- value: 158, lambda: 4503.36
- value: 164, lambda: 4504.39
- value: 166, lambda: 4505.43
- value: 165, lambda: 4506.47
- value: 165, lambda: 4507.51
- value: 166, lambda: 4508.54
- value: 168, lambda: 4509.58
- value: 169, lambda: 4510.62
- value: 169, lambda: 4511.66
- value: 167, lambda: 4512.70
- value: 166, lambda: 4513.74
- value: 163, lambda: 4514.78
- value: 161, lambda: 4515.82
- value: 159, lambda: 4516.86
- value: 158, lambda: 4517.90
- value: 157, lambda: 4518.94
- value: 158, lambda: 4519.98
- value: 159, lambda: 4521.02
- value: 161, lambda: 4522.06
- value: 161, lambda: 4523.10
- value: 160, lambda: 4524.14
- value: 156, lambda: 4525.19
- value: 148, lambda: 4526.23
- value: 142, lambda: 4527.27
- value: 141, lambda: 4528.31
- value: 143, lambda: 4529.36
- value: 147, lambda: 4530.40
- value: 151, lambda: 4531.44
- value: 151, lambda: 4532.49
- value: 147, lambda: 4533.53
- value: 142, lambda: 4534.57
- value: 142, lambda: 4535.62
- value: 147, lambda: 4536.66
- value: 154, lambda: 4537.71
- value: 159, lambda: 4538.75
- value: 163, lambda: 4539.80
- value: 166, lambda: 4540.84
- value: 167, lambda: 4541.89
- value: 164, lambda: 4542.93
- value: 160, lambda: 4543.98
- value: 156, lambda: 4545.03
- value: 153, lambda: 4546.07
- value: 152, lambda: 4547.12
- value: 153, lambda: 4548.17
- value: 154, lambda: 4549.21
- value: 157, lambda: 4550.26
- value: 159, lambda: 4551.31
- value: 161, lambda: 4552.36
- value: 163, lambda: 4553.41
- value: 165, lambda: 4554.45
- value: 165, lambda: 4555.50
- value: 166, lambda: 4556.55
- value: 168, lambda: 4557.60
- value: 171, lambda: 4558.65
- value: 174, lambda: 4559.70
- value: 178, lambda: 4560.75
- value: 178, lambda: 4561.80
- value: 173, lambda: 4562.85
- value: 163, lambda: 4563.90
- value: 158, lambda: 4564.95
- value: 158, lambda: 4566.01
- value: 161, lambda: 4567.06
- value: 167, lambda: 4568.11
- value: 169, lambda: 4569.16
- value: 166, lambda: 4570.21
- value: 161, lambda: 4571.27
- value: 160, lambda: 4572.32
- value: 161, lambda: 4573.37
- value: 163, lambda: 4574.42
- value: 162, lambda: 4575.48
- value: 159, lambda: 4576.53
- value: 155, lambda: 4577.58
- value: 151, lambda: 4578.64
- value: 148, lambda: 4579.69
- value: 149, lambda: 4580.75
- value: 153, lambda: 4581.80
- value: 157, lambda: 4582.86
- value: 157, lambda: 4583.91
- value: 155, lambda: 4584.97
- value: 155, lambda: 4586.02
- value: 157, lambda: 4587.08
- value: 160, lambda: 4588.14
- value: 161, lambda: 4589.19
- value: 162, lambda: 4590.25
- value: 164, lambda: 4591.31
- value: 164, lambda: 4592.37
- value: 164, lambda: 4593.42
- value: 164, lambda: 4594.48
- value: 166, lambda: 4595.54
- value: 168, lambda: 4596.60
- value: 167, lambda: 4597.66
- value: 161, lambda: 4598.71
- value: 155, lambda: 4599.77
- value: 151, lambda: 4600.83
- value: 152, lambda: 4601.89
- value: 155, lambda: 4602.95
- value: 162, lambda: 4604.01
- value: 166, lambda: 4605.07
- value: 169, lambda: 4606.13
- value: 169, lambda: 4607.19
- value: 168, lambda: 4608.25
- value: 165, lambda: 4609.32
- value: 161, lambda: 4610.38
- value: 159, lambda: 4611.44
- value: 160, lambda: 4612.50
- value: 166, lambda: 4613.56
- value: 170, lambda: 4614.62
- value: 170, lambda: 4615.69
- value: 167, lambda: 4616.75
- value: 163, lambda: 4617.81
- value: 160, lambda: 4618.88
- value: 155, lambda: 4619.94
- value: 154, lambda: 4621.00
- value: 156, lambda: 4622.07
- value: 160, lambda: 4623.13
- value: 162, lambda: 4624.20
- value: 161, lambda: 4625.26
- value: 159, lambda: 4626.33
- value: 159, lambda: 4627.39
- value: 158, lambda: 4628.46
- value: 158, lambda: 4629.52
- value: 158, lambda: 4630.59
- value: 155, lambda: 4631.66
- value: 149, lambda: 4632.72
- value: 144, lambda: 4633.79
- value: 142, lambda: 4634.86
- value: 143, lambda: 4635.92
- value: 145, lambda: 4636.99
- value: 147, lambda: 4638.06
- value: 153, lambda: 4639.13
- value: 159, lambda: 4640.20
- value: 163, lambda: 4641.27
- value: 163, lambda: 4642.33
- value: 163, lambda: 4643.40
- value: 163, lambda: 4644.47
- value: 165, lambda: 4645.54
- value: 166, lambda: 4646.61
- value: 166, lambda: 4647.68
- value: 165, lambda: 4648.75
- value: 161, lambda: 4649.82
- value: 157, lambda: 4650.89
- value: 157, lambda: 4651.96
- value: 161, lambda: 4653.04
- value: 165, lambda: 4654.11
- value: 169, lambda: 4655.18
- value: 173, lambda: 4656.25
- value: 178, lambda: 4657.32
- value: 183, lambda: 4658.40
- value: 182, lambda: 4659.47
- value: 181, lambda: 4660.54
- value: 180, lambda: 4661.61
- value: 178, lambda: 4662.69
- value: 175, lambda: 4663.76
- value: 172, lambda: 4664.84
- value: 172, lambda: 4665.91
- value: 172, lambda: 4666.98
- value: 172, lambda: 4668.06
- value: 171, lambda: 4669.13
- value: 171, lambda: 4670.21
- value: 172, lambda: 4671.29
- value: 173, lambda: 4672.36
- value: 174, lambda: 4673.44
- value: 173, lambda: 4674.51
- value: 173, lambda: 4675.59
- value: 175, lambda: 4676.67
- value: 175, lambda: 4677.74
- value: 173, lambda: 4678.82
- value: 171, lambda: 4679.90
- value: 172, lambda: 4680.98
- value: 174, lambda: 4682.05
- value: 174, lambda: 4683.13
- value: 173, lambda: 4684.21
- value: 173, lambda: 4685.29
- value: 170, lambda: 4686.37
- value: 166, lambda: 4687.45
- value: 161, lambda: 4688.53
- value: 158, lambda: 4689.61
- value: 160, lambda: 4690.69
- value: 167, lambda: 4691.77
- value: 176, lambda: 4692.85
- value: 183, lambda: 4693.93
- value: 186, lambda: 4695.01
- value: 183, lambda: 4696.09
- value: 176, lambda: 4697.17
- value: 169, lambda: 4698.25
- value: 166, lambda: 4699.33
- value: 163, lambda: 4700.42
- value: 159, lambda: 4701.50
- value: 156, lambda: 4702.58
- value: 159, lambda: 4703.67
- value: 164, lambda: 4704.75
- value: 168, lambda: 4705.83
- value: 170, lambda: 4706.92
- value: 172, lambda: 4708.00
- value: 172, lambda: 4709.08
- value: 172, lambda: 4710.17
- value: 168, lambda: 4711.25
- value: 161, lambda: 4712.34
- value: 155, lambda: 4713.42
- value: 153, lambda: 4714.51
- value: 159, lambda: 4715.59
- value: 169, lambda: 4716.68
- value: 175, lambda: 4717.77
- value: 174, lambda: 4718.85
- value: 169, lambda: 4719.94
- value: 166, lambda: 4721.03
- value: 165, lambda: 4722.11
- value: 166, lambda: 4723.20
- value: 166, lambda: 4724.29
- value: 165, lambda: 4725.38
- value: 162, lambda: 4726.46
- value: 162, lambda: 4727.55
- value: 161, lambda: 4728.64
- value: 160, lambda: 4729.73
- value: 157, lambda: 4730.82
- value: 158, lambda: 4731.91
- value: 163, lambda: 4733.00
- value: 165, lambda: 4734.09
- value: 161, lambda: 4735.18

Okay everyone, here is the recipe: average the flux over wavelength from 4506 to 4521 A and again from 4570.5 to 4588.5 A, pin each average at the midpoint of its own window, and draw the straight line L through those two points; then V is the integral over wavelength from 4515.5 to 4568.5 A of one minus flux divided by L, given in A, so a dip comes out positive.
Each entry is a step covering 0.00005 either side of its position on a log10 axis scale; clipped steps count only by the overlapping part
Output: 0.7 A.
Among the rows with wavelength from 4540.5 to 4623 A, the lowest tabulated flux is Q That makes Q 148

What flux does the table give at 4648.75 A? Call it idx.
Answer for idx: 165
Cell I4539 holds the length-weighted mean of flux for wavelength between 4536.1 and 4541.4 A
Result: 158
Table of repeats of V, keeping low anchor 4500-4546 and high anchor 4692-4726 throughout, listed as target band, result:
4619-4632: 0.41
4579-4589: 0.38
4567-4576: -0.19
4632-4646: 0.87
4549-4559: -0.25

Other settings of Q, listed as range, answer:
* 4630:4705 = 142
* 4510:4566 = 141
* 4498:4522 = 150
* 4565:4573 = 158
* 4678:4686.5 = 170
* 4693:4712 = 156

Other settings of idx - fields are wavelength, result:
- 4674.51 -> 173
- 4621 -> 154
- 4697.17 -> 176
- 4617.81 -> 163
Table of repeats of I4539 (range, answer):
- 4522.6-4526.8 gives 156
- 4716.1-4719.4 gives 172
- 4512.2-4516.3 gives 164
